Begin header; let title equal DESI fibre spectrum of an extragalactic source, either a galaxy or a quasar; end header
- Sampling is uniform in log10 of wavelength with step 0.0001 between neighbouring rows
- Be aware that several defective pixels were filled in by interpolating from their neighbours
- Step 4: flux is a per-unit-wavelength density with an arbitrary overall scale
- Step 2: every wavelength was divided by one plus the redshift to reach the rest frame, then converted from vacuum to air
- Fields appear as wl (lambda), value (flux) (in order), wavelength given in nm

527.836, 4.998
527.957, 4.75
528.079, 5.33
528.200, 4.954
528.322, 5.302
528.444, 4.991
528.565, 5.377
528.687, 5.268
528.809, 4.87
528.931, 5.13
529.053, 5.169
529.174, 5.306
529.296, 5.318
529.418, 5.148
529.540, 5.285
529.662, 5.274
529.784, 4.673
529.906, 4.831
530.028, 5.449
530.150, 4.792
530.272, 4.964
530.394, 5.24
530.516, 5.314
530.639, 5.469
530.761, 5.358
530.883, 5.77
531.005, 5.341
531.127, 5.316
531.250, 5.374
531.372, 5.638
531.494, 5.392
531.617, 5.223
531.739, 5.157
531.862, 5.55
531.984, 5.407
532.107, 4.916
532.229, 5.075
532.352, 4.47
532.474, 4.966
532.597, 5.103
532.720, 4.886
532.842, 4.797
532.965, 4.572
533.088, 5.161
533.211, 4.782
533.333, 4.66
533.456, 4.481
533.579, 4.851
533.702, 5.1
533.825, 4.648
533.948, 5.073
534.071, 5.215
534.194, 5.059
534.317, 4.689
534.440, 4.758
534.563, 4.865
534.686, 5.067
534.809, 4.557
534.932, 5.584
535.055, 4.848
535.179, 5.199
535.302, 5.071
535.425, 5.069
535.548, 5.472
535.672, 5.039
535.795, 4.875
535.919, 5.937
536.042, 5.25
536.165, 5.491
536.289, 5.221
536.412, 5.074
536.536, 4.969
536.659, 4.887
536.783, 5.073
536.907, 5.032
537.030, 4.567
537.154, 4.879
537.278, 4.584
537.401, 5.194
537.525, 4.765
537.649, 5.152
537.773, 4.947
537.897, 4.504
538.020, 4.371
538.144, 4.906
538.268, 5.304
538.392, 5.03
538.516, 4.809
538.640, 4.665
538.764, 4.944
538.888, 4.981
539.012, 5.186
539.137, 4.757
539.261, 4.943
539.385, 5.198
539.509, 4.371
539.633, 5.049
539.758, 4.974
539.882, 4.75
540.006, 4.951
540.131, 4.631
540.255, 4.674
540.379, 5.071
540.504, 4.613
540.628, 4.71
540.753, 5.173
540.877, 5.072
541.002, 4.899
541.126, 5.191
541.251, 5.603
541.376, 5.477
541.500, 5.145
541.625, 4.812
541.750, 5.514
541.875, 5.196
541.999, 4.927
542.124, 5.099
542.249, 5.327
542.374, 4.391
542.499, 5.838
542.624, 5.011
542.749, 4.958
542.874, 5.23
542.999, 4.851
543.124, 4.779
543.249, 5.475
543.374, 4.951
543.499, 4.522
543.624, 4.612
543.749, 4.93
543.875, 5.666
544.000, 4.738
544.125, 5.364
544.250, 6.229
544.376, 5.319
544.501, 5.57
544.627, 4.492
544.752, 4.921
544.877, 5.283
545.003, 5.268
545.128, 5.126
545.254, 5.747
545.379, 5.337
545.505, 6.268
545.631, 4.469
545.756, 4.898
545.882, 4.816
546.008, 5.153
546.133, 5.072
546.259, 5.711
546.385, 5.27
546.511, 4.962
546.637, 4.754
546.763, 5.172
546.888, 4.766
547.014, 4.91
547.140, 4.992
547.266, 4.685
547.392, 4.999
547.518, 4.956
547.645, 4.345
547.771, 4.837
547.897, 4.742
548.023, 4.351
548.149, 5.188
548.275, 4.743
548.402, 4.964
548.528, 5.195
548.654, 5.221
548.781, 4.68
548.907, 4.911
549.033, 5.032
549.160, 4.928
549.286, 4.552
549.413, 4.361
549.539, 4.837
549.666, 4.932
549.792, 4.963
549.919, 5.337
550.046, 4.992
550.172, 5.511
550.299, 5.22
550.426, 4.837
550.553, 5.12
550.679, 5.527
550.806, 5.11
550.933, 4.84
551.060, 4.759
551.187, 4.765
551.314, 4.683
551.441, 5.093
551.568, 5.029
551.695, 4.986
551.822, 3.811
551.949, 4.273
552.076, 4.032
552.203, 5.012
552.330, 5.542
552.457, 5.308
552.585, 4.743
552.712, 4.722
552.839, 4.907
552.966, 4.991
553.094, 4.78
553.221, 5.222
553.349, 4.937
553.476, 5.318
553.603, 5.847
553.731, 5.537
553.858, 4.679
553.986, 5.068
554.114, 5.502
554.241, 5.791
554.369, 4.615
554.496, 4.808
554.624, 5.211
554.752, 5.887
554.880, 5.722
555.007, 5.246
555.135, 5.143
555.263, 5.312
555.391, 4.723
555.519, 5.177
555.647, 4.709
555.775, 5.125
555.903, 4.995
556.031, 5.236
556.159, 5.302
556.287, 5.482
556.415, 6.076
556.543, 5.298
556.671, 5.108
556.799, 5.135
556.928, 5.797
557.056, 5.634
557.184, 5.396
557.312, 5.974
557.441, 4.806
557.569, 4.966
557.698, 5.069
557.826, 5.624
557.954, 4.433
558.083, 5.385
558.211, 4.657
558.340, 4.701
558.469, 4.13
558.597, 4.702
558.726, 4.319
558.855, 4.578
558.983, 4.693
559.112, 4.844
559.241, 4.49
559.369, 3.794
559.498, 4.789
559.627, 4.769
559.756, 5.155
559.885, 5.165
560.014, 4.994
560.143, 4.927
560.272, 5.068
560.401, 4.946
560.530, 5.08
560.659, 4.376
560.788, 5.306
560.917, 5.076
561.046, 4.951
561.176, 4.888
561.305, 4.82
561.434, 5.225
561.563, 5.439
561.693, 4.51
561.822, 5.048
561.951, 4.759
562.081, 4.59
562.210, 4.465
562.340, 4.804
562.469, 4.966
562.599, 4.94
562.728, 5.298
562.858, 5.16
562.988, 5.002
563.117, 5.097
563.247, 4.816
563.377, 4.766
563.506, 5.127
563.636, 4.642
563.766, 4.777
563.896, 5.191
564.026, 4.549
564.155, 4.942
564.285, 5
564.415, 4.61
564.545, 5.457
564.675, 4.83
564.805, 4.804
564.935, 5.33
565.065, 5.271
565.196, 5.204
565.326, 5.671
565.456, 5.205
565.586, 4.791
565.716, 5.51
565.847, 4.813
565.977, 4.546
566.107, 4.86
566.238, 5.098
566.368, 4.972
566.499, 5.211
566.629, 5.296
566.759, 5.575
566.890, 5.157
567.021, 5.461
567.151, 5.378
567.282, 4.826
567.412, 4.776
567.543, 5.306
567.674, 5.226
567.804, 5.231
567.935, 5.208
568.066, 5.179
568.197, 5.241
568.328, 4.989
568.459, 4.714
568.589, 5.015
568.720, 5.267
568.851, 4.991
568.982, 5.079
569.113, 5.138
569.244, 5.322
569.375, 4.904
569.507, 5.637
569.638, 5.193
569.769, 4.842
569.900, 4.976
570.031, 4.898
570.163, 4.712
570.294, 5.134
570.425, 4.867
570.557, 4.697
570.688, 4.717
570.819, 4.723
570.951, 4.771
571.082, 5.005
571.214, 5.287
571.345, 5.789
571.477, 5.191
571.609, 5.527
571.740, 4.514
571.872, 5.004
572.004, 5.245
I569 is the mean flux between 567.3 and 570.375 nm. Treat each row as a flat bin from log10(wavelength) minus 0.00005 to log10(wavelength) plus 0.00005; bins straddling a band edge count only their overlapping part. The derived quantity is 5.08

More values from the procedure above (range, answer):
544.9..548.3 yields 5.03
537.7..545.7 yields 5.05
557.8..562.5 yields 4.82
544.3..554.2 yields 5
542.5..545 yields 5.12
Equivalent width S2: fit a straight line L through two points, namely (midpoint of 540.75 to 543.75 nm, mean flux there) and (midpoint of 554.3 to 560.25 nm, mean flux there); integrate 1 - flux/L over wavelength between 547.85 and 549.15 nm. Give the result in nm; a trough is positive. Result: 0.041 nm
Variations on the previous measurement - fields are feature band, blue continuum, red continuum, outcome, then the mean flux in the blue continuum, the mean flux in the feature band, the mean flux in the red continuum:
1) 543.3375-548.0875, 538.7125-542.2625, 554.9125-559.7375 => -0.05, 5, 5.06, 5.02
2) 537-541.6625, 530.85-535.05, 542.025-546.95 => 0.16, 5.04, 4.92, 5.14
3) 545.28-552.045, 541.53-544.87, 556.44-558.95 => 0.19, 5.11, 4.94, 5.05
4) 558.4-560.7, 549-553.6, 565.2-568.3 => 0.15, 4.93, 4.72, 5.15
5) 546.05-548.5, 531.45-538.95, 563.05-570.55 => 0.04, 4.99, 4.92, 5.06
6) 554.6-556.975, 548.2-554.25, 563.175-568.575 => -0.14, 4.98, 5.3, 5.06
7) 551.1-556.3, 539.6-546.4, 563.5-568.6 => 0.04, 5.11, 5.05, 5.08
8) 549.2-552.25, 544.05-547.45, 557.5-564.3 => 0.13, 5.17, 4.86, 4.86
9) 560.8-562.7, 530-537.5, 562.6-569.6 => 0.06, 5.08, 4.91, 5.08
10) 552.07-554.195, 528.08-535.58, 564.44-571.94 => 0.00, 5.09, 5.1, 5.09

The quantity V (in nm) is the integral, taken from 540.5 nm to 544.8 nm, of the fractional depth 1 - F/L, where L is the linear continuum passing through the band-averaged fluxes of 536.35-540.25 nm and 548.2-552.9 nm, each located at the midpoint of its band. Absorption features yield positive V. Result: -0.19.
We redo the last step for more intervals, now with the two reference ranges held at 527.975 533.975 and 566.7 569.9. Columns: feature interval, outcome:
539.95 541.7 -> 0.039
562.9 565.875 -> 0.071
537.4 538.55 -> 0.052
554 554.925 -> -0.037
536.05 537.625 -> 0.038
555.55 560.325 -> 0.118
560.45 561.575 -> 0.031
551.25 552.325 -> 0.098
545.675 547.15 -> 0.026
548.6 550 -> 0.066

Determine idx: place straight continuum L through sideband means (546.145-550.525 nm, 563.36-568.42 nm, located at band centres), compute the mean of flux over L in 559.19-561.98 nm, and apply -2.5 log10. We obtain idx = 0.03 mag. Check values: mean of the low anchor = 4.94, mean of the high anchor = 5.08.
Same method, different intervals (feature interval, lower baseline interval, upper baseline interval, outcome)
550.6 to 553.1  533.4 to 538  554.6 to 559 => 0.06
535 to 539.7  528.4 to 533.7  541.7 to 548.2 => 0.02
